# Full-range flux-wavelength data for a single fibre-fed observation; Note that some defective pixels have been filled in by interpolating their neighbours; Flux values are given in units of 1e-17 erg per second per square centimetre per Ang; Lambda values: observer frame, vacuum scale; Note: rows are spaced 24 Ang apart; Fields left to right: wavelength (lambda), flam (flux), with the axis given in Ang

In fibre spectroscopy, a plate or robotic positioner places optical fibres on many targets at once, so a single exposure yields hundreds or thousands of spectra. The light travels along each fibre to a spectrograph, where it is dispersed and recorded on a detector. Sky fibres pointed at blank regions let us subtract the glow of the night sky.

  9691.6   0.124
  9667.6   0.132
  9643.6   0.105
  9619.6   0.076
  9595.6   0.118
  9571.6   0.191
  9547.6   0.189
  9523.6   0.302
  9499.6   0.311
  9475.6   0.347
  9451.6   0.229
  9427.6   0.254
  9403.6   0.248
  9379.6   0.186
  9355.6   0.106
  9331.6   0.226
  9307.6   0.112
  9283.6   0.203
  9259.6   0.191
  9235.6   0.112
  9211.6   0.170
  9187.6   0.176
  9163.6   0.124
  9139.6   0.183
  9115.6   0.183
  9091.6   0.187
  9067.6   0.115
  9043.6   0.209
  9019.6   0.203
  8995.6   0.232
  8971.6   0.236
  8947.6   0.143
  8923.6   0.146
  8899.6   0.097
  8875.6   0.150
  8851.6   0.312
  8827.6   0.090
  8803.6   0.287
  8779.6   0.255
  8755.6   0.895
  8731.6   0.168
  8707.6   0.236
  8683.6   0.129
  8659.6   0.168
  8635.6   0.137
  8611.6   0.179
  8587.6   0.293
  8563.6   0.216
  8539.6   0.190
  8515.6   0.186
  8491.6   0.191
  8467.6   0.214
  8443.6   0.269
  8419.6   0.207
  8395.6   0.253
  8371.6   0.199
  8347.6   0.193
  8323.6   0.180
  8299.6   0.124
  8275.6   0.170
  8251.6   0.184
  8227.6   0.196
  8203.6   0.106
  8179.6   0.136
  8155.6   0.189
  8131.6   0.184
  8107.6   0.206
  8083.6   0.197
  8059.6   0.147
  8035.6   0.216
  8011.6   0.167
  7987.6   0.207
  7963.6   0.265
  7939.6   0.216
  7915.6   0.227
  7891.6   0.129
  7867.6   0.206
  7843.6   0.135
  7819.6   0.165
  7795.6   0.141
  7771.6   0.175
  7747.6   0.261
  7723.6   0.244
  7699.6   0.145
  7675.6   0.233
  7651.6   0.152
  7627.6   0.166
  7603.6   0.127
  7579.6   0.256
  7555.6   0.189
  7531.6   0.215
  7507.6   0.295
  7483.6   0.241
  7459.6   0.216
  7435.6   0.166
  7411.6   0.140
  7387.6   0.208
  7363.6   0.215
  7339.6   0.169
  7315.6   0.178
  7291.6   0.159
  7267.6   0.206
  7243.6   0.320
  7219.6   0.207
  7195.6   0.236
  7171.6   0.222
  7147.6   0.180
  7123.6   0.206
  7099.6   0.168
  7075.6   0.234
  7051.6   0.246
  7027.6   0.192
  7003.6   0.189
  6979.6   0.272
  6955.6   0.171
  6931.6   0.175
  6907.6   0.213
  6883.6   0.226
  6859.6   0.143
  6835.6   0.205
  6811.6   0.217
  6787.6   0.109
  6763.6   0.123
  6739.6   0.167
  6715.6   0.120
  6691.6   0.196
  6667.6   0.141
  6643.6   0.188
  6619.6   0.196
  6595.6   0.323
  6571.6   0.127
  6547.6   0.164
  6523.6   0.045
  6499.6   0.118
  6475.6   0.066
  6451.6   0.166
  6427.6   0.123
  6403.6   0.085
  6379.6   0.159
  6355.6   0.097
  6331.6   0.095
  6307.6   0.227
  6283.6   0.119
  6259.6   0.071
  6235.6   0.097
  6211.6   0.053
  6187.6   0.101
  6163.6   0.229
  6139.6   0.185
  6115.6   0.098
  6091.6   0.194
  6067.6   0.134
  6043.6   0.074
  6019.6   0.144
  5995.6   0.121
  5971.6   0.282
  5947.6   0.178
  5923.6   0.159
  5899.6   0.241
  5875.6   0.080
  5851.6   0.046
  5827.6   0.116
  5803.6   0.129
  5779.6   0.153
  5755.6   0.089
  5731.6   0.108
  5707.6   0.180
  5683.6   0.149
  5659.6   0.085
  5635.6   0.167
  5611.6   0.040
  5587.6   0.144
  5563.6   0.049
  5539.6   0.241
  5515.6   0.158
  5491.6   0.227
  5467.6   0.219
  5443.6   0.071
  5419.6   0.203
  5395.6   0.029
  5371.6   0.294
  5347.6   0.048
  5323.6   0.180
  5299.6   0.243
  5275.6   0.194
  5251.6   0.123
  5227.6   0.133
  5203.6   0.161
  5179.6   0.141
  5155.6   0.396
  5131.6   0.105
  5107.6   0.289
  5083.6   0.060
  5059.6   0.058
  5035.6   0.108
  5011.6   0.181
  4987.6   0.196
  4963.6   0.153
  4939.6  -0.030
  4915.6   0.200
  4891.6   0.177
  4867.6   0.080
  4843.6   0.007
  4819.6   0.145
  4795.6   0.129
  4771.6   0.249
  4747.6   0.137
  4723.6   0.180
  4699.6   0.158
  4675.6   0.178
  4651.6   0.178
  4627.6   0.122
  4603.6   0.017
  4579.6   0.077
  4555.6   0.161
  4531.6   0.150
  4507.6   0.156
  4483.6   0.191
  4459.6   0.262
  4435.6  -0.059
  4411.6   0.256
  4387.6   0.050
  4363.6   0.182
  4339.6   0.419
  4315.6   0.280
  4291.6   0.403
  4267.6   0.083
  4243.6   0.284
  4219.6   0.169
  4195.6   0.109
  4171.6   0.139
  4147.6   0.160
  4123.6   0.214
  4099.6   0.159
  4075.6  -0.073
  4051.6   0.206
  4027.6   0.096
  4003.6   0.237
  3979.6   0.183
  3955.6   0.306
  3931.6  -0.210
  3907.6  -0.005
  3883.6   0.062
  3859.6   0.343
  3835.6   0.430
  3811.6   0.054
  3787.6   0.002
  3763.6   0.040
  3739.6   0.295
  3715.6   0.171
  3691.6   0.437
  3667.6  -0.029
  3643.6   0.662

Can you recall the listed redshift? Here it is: 0.77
